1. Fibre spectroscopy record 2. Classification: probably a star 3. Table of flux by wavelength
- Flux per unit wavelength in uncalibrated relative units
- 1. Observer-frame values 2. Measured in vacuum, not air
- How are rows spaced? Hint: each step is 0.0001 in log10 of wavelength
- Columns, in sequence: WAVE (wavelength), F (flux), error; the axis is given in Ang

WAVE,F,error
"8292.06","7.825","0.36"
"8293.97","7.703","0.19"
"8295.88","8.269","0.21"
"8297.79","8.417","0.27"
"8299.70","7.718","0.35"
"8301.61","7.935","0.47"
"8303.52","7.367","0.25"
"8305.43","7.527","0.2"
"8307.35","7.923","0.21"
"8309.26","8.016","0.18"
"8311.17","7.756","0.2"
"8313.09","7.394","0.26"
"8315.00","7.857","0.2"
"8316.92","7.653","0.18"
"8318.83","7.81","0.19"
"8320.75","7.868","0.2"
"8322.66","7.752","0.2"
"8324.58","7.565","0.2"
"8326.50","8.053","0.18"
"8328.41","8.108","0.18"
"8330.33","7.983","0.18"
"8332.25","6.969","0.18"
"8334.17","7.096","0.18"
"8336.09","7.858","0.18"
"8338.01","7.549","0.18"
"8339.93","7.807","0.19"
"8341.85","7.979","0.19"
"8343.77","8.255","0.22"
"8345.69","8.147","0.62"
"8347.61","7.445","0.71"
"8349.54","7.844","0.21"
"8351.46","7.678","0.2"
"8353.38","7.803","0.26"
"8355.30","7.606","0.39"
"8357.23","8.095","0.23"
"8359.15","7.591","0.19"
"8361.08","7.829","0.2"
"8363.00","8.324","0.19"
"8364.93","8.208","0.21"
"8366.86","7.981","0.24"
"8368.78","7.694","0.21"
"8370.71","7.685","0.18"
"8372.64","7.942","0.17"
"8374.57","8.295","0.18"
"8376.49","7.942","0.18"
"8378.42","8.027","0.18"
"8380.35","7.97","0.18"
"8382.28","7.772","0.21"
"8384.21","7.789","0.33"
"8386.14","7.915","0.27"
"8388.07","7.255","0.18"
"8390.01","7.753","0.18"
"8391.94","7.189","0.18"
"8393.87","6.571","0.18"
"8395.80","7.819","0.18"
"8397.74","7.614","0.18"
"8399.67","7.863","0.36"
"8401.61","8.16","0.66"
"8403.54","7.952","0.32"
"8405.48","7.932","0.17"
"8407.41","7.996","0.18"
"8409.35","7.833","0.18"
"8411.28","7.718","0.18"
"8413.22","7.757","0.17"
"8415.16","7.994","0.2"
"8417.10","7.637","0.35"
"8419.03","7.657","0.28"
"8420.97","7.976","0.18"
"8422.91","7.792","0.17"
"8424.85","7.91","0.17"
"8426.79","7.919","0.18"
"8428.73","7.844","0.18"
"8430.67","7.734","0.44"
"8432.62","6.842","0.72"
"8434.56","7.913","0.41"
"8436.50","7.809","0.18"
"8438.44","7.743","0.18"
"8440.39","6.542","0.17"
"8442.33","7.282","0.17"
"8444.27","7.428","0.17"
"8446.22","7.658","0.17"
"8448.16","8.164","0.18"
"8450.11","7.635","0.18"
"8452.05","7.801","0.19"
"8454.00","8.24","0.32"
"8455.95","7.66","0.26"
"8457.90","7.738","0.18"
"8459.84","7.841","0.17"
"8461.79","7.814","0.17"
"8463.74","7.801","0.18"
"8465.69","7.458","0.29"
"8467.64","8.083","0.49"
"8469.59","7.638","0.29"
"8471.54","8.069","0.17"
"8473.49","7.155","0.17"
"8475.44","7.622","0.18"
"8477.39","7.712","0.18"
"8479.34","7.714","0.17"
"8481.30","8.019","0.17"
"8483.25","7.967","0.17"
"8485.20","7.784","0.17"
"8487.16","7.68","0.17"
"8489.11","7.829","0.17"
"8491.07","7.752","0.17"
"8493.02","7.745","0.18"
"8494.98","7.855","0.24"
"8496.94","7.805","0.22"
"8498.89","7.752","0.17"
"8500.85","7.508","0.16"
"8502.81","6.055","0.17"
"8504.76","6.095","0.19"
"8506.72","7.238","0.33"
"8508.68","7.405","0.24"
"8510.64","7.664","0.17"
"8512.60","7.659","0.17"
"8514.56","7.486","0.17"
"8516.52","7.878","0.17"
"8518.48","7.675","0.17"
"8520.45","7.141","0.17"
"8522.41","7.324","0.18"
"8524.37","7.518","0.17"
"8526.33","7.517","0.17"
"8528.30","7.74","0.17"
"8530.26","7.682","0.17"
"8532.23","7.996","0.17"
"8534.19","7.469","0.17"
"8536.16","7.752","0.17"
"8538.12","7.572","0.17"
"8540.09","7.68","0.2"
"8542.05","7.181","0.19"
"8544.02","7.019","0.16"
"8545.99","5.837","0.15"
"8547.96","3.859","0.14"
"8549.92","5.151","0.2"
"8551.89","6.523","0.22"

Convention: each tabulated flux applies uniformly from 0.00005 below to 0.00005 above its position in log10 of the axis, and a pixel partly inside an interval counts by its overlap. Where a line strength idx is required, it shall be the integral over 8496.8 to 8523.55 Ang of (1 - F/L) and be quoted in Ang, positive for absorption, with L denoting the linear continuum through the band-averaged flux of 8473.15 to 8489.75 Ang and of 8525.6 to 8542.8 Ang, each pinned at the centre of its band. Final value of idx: 1.2 Ang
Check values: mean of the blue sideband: 7.74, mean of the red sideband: 7.63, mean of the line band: 7.32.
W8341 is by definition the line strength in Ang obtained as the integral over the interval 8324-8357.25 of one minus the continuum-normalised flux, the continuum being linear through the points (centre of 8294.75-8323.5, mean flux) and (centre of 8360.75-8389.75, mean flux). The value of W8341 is 0.42 Ang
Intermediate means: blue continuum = 7.82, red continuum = 7.91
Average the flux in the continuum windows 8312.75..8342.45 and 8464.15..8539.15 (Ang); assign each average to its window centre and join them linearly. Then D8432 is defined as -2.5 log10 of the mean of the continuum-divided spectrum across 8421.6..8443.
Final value 0.01 mag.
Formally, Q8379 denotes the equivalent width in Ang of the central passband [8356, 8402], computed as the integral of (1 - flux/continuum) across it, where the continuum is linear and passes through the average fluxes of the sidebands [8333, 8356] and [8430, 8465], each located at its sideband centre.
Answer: -0.5 Ang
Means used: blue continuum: 7.75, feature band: 7.8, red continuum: 7.64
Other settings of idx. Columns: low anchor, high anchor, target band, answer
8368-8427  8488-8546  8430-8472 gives -0.20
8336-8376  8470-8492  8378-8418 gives 0.55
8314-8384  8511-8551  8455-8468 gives -0.59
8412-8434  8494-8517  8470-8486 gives -0.58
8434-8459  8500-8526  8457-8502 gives -1.64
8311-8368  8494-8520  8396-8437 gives -1.06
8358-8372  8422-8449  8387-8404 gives 0.46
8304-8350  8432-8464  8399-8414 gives -0.43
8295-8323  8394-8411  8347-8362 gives 0.15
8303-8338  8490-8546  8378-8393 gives -0.15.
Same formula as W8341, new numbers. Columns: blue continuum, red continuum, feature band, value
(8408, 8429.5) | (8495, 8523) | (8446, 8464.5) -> -0.5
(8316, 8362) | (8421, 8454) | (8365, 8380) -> -0.4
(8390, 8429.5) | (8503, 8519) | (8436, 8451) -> 0.2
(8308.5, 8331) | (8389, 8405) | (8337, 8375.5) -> -0.8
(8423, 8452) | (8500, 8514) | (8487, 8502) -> -1.1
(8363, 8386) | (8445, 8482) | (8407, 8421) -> 0.1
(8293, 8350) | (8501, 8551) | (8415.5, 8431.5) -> -0.8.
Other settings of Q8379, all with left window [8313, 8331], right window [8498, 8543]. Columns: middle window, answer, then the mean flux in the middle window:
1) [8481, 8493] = -0.5 Ang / 7.82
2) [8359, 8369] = -0.3 Ang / 7.98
